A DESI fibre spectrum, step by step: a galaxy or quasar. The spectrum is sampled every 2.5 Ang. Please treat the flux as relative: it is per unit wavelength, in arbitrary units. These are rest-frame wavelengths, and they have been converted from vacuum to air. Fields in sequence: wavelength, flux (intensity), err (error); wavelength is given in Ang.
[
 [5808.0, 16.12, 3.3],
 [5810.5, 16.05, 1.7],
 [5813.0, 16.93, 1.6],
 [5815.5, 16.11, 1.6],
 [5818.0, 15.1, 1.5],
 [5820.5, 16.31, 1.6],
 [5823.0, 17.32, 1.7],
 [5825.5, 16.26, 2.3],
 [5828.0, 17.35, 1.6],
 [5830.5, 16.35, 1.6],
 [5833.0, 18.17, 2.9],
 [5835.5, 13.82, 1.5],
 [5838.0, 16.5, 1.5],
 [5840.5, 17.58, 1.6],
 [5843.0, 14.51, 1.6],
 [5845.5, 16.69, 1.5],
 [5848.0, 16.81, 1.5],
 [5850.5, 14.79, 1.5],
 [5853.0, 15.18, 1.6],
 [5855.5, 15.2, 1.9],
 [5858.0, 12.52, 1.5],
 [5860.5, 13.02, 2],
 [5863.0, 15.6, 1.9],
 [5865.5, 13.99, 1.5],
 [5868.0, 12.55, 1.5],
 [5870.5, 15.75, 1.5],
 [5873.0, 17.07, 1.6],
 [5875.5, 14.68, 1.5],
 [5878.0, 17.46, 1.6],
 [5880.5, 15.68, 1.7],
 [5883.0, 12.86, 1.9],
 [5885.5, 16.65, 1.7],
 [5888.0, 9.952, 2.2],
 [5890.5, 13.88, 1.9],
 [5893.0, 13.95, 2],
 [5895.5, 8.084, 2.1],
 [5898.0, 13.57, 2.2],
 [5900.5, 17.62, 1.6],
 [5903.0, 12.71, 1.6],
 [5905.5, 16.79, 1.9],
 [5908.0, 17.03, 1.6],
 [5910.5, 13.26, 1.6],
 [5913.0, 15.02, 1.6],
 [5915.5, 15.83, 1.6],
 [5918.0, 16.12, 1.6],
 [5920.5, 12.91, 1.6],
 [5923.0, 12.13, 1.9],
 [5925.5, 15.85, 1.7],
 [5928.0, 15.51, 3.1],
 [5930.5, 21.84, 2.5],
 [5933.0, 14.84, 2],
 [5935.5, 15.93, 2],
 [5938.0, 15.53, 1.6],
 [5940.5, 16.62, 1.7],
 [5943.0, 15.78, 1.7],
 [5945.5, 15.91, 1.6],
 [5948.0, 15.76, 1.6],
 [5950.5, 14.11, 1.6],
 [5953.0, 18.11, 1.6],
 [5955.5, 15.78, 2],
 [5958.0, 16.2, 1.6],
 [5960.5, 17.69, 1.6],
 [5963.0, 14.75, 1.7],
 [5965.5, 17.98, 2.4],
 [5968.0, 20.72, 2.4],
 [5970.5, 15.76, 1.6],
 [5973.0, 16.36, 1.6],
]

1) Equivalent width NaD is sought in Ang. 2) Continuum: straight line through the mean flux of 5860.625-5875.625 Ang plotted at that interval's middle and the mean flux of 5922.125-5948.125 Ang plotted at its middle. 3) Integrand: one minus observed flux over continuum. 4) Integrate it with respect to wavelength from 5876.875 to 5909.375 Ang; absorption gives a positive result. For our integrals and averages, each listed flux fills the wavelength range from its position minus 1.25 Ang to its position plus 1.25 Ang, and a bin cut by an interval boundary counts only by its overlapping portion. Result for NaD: 2.0 Ang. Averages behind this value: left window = 14.8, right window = 16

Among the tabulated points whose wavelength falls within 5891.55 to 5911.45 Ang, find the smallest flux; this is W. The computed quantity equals 8.084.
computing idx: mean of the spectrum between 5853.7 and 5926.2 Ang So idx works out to 14.4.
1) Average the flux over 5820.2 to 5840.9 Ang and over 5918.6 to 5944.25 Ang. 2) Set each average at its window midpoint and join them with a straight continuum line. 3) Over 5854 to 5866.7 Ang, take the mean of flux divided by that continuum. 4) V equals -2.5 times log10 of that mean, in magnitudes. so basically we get 0.16 mag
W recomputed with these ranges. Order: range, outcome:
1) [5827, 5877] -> 12.52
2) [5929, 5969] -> 14.11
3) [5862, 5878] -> 12.55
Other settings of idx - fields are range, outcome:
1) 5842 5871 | 14.7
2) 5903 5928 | 14.9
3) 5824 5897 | 14.9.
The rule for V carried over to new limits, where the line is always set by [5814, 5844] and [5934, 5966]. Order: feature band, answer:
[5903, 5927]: 0.090 mag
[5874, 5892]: 0.123 mag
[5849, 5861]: 0.142 mag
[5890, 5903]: 0.212 mag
